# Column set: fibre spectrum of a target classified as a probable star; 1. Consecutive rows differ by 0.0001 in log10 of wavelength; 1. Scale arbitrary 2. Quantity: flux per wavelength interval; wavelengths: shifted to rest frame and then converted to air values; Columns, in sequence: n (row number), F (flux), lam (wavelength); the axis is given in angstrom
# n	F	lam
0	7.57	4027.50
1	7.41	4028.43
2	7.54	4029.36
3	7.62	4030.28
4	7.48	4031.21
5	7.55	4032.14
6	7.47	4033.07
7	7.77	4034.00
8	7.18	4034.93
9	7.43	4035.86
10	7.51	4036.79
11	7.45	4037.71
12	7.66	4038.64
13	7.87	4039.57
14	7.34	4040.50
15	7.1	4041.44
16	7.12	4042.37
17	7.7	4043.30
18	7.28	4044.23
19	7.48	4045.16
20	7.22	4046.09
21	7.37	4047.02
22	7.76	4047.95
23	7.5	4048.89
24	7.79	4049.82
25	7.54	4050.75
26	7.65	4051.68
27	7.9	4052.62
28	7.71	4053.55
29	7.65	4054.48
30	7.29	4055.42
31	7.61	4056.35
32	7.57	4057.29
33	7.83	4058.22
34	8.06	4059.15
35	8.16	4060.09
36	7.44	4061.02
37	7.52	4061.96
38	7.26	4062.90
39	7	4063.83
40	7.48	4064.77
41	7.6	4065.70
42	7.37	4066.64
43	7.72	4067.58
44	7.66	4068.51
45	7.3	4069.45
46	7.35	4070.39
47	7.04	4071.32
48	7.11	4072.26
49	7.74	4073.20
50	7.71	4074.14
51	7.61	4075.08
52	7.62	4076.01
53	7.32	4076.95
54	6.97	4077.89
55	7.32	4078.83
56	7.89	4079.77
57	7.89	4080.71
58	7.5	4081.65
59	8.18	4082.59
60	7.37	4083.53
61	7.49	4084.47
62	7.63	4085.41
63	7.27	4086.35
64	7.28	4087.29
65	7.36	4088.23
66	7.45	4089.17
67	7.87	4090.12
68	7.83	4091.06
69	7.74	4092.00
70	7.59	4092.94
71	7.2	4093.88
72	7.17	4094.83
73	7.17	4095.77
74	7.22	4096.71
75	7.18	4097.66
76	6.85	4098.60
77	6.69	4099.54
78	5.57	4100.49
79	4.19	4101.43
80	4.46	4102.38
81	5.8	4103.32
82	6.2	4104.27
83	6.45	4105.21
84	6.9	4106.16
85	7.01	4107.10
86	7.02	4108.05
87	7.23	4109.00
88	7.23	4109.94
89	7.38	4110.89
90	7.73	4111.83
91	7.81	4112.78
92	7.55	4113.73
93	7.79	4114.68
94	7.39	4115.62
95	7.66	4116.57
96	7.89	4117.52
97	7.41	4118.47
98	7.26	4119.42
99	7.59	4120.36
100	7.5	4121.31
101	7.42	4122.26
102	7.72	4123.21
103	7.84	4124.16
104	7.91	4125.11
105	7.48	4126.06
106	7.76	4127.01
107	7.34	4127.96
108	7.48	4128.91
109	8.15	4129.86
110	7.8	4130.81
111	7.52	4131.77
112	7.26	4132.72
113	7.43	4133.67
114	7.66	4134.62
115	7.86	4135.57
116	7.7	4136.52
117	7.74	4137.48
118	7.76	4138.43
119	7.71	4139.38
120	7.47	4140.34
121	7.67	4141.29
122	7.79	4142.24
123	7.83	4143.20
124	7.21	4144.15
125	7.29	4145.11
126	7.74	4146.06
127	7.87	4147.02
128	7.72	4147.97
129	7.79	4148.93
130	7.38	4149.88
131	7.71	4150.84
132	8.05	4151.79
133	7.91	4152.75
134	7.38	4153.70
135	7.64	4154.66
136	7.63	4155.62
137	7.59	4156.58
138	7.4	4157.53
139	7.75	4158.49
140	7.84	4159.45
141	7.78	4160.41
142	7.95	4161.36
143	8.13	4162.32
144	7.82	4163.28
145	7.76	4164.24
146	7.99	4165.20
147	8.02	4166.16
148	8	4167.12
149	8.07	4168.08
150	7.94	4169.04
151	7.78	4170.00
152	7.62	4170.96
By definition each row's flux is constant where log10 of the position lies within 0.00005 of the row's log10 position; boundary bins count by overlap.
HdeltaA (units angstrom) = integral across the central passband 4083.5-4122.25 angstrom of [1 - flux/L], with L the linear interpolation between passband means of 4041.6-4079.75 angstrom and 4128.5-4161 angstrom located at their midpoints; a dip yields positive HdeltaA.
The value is 2.5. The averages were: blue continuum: 7.51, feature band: 7.11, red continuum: 7.66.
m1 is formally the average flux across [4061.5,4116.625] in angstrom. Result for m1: 7.21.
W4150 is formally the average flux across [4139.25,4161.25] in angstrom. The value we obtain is 7.66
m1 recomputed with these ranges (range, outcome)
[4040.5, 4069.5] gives 7.54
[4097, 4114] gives 6.62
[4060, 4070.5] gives 7.47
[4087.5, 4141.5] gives 7.28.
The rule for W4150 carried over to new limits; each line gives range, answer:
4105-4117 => 7.34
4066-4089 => 7.49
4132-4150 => 7.63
